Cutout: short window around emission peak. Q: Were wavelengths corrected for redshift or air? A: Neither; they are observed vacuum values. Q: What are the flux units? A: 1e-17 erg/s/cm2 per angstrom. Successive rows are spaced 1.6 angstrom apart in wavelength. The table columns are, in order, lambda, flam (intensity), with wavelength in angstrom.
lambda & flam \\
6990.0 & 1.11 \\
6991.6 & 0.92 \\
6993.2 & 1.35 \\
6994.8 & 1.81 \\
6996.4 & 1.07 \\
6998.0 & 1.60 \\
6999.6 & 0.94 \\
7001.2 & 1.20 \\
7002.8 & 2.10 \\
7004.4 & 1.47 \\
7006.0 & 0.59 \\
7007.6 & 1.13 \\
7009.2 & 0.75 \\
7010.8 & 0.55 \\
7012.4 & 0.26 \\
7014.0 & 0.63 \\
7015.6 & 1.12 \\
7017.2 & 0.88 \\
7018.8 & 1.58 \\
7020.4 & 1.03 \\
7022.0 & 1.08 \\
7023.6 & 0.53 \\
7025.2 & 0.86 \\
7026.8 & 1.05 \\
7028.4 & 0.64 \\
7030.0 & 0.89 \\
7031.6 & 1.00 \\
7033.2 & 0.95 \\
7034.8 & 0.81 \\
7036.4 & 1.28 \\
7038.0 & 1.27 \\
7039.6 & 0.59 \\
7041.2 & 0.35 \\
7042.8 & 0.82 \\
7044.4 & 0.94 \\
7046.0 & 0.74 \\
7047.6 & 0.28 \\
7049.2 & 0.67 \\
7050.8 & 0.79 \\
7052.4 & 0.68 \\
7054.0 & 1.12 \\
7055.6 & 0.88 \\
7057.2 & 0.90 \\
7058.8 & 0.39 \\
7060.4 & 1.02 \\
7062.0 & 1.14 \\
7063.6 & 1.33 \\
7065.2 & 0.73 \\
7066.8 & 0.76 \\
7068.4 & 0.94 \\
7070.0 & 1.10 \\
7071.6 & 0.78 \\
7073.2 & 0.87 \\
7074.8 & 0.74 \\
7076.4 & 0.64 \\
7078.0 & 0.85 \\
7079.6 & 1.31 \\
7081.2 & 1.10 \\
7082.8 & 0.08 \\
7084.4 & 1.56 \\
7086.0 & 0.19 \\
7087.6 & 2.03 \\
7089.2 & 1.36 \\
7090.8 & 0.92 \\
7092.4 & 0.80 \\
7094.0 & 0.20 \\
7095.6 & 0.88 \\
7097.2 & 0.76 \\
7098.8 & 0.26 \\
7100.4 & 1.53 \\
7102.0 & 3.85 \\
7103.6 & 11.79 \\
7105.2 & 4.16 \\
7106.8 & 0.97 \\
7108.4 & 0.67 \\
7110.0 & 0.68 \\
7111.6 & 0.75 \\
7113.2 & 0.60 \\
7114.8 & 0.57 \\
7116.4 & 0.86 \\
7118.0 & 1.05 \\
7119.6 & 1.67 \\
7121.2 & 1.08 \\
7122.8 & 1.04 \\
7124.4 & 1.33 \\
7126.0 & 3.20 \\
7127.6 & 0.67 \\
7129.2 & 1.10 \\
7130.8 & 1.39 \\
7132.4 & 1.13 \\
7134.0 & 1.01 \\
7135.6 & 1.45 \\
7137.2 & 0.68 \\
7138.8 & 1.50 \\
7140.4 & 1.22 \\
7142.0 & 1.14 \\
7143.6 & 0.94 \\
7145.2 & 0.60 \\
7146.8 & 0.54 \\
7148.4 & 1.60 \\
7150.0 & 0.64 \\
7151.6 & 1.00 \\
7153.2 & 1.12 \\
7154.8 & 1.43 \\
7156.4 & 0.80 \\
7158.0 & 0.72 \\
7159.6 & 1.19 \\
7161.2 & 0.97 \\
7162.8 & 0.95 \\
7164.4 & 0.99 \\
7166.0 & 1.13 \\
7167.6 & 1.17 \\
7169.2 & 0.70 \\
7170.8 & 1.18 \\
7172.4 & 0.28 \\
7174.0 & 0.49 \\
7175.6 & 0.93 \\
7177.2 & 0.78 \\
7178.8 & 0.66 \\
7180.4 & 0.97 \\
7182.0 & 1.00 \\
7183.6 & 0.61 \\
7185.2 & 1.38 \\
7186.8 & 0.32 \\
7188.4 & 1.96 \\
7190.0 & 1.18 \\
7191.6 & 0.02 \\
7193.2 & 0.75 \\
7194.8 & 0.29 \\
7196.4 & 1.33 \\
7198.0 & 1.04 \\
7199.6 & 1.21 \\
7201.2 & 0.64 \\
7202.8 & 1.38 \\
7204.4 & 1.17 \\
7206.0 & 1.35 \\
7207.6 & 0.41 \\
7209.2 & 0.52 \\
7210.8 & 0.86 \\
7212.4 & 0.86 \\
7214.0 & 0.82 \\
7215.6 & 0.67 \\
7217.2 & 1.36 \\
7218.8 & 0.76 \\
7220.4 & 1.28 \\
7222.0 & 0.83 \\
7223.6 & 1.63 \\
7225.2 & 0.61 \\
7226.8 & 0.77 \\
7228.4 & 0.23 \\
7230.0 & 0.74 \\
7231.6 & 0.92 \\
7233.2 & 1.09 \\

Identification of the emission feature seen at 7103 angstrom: H-alpha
